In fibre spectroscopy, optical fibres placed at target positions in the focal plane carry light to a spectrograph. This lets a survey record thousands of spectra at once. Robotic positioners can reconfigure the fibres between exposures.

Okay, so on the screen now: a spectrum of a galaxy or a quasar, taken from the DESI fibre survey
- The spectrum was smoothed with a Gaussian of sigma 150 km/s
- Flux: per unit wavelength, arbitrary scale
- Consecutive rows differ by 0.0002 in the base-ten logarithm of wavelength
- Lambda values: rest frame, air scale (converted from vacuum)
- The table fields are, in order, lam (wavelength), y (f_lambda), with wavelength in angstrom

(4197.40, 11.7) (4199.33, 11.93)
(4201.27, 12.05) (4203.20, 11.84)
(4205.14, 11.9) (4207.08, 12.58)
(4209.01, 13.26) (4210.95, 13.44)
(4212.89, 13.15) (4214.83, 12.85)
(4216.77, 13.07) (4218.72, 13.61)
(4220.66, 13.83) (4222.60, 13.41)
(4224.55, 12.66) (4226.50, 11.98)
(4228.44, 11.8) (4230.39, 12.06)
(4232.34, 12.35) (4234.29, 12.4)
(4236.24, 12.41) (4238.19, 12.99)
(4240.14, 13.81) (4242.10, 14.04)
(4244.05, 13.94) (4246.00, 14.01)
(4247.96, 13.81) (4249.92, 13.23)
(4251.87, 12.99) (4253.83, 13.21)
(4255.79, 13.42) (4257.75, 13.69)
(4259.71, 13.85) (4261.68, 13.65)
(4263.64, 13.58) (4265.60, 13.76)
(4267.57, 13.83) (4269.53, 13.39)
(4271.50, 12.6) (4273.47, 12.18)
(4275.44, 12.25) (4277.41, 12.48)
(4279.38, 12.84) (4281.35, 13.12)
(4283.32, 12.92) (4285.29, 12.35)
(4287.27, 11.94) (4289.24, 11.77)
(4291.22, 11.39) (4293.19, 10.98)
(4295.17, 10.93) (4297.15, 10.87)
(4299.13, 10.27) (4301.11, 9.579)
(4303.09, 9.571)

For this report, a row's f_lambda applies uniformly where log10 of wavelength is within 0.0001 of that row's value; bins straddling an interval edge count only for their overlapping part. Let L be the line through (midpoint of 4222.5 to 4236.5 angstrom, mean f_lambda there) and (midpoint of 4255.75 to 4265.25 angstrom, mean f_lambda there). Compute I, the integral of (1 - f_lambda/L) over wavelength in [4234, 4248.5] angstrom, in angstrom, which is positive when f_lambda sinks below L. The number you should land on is -0.7 angstrom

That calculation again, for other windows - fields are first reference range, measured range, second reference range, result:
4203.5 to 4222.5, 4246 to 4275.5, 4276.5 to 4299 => -2.48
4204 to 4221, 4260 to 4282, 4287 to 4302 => -2.95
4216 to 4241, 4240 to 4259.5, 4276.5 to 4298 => -1.75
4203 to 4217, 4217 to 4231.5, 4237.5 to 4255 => 0.35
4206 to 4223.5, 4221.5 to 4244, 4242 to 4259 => 1.07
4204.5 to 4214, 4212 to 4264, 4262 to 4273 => -0.12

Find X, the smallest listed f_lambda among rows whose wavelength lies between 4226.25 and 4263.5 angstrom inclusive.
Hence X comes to 11.8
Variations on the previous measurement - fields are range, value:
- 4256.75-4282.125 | 12.18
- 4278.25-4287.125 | 12.35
